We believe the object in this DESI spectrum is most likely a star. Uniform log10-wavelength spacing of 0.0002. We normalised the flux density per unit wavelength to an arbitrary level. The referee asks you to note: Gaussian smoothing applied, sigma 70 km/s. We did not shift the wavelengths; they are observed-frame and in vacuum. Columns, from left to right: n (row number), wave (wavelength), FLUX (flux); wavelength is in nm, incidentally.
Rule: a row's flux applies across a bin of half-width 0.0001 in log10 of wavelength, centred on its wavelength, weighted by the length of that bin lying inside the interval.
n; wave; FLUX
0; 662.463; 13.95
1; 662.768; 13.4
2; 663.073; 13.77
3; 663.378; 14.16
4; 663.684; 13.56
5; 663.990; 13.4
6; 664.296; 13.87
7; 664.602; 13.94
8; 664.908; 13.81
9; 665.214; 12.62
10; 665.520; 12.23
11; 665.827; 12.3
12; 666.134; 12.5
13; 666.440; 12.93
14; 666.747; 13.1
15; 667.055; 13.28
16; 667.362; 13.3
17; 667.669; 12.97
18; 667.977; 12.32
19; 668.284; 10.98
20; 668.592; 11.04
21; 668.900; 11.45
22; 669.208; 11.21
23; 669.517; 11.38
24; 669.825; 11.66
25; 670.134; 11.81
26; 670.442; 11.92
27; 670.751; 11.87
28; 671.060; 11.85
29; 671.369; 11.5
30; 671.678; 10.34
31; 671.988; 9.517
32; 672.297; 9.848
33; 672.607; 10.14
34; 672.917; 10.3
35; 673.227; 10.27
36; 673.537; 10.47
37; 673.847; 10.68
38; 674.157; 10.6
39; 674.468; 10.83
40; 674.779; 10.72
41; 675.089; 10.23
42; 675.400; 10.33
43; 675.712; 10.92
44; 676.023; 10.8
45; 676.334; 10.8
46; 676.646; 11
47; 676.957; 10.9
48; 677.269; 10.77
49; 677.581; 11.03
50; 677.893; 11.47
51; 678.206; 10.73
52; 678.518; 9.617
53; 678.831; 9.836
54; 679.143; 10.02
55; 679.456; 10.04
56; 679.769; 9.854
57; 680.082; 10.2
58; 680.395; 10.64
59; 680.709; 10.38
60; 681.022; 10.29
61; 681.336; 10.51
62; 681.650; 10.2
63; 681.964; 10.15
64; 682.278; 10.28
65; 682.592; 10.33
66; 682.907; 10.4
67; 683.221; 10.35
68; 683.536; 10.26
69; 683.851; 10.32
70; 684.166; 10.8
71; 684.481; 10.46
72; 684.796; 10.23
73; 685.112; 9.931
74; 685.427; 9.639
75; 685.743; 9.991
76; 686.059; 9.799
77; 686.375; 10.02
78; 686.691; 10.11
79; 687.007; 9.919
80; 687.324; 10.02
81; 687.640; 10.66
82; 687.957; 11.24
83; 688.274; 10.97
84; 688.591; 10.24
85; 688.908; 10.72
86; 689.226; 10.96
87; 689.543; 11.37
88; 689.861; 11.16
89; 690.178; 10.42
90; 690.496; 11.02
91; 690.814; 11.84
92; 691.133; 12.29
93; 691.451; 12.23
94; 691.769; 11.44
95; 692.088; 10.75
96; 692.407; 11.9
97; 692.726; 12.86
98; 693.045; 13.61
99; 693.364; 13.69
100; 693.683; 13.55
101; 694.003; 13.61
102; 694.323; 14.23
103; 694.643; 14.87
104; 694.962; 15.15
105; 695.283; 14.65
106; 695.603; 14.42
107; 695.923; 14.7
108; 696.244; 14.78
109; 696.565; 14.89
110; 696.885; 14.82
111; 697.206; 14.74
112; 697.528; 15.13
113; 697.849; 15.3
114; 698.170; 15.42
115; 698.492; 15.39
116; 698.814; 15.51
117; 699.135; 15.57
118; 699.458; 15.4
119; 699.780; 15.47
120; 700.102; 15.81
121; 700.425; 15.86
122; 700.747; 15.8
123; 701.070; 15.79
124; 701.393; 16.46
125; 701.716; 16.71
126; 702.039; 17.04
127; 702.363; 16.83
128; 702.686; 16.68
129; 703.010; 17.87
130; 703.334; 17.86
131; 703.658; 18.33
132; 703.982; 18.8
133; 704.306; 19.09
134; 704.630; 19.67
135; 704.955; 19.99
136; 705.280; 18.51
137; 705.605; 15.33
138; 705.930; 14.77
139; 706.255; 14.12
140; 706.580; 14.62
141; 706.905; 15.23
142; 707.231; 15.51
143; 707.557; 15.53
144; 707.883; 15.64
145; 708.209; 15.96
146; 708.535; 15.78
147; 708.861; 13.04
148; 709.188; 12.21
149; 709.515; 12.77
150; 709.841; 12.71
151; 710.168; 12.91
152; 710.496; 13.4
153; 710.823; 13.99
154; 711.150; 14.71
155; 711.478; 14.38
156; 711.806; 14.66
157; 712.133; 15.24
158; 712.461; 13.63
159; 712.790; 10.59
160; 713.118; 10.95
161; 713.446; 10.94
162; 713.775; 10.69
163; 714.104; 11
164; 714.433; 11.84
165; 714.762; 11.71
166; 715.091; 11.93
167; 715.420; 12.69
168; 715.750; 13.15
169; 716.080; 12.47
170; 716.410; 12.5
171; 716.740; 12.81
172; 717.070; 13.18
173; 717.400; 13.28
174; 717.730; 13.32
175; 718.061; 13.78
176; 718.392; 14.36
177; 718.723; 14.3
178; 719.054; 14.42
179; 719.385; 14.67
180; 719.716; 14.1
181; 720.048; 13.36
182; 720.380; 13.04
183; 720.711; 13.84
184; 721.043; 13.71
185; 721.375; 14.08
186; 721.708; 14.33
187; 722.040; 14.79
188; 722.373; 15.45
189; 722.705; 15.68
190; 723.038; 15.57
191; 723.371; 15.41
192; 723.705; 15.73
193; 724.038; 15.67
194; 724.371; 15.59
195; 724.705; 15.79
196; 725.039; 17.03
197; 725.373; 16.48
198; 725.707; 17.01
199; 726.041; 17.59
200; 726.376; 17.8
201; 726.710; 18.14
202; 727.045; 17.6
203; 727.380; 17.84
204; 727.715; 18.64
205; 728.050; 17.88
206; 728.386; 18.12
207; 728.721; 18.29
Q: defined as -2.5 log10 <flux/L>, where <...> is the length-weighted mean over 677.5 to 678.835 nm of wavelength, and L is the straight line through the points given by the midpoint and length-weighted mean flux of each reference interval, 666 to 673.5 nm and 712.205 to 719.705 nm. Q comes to 0.114 mag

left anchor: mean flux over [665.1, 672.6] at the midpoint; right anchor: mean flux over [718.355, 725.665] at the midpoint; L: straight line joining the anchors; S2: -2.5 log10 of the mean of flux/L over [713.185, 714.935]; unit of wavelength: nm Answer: 0.28 mag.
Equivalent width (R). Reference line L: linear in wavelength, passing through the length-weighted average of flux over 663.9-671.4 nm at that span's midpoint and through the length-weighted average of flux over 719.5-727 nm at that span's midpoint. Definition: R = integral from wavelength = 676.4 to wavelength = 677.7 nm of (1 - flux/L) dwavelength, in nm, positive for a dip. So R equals 0.20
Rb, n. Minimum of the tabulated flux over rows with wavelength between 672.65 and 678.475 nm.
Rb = 10.23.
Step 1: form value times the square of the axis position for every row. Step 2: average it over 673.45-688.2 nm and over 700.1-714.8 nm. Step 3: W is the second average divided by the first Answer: 1.6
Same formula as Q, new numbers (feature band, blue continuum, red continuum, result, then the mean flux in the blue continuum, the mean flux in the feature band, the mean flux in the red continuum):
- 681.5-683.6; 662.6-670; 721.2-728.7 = 0.32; 12.7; 10.3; 16.5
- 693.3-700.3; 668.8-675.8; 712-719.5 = -0.24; 10.9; 14.9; 12.7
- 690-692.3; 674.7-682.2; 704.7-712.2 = 0.08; 10.5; 11.4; 14.9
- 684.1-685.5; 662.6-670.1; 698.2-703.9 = 0.39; 12.7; 10.2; 16.4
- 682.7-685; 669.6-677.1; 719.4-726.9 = 0.14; 10.8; 10.4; 15.5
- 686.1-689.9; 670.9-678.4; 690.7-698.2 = 0.20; 10.7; 10.6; 13.8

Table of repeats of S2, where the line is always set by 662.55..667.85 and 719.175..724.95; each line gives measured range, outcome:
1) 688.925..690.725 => 0.26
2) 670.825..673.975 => 0.27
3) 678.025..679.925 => 0.33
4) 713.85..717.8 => 0.18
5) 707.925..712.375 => 0.03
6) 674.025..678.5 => 0.25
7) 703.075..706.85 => -0.21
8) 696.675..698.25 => -0.07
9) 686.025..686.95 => 0.35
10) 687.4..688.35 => 0.26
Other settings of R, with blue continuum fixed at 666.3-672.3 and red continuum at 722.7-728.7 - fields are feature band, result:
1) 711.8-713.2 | 0.25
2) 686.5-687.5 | 0.25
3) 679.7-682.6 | 0.58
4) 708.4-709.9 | 0.21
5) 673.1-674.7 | 0.21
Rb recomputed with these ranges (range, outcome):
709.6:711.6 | 12.71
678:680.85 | 9.617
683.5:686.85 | 9.639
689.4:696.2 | 10.42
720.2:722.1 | 13.04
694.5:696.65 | 14.42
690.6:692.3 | 10.75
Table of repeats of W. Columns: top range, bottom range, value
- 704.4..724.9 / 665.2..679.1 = 1.42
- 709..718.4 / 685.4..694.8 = 1.19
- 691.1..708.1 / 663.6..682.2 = 1.48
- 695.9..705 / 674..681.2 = 1.67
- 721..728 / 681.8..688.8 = 1.77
